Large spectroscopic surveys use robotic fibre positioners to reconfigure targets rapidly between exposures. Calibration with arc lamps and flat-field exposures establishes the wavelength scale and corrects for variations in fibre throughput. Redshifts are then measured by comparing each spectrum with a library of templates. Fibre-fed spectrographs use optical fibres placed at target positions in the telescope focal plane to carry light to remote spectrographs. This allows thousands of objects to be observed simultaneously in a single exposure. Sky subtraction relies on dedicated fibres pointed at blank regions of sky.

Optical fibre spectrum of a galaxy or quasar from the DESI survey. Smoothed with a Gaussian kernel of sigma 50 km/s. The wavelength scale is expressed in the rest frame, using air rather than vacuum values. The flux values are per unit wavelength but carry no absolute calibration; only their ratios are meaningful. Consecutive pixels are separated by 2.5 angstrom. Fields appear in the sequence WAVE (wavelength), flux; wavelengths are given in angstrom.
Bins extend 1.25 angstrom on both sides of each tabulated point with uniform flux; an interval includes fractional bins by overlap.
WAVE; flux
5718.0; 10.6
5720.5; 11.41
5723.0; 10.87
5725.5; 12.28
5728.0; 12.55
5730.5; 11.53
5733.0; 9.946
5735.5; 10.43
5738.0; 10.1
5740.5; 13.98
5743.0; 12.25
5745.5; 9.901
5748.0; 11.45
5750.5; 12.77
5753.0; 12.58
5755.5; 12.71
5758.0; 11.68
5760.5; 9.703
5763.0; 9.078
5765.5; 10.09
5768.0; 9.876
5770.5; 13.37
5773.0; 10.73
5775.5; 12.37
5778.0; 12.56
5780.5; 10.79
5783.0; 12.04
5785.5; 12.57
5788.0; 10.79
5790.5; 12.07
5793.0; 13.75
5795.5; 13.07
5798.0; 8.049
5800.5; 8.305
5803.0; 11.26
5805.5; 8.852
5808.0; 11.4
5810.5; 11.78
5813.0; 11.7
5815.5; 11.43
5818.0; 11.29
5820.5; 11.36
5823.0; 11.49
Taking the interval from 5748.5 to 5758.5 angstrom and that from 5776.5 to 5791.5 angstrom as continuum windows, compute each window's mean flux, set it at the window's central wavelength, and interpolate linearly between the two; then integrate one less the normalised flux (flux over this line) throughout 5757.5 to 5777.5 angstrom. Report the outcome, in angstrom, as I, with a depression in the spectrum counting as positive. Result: 2.03 angstrom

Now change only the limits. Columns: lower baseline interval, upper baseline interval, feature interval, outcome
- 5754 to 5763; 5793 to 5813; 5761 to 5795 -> -2.00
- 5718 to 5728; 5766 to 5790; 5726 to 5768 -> 1.11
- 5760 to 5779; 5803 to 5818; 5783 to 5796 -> -1.58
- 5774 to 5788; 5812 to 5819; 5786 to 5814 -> 1.54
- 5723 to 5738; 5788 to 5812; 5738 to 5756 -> -1.49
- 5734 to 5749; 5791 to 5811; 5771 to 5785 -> -1.04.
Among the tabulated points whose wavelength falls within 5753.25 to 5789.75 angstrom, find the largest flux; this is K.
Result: 13.37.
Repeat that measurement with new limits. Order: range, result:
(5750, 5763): 12.77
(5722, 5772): 13.98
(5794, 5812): 13.07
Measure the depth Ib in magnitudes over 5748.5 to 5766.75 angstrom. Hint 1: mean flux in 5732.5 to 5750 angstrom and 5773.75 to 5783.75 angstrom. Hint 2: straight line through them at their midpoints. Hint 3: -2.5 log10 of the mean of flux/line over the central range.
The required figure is 0.03 mag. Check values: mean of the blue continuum 11.3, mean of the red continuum 11.9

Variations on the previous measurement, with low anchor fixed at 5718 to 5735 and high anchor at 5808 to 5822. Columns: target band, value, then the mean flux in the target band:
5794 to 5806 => 0.143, 10.1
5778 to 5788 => -0.031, 11.8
